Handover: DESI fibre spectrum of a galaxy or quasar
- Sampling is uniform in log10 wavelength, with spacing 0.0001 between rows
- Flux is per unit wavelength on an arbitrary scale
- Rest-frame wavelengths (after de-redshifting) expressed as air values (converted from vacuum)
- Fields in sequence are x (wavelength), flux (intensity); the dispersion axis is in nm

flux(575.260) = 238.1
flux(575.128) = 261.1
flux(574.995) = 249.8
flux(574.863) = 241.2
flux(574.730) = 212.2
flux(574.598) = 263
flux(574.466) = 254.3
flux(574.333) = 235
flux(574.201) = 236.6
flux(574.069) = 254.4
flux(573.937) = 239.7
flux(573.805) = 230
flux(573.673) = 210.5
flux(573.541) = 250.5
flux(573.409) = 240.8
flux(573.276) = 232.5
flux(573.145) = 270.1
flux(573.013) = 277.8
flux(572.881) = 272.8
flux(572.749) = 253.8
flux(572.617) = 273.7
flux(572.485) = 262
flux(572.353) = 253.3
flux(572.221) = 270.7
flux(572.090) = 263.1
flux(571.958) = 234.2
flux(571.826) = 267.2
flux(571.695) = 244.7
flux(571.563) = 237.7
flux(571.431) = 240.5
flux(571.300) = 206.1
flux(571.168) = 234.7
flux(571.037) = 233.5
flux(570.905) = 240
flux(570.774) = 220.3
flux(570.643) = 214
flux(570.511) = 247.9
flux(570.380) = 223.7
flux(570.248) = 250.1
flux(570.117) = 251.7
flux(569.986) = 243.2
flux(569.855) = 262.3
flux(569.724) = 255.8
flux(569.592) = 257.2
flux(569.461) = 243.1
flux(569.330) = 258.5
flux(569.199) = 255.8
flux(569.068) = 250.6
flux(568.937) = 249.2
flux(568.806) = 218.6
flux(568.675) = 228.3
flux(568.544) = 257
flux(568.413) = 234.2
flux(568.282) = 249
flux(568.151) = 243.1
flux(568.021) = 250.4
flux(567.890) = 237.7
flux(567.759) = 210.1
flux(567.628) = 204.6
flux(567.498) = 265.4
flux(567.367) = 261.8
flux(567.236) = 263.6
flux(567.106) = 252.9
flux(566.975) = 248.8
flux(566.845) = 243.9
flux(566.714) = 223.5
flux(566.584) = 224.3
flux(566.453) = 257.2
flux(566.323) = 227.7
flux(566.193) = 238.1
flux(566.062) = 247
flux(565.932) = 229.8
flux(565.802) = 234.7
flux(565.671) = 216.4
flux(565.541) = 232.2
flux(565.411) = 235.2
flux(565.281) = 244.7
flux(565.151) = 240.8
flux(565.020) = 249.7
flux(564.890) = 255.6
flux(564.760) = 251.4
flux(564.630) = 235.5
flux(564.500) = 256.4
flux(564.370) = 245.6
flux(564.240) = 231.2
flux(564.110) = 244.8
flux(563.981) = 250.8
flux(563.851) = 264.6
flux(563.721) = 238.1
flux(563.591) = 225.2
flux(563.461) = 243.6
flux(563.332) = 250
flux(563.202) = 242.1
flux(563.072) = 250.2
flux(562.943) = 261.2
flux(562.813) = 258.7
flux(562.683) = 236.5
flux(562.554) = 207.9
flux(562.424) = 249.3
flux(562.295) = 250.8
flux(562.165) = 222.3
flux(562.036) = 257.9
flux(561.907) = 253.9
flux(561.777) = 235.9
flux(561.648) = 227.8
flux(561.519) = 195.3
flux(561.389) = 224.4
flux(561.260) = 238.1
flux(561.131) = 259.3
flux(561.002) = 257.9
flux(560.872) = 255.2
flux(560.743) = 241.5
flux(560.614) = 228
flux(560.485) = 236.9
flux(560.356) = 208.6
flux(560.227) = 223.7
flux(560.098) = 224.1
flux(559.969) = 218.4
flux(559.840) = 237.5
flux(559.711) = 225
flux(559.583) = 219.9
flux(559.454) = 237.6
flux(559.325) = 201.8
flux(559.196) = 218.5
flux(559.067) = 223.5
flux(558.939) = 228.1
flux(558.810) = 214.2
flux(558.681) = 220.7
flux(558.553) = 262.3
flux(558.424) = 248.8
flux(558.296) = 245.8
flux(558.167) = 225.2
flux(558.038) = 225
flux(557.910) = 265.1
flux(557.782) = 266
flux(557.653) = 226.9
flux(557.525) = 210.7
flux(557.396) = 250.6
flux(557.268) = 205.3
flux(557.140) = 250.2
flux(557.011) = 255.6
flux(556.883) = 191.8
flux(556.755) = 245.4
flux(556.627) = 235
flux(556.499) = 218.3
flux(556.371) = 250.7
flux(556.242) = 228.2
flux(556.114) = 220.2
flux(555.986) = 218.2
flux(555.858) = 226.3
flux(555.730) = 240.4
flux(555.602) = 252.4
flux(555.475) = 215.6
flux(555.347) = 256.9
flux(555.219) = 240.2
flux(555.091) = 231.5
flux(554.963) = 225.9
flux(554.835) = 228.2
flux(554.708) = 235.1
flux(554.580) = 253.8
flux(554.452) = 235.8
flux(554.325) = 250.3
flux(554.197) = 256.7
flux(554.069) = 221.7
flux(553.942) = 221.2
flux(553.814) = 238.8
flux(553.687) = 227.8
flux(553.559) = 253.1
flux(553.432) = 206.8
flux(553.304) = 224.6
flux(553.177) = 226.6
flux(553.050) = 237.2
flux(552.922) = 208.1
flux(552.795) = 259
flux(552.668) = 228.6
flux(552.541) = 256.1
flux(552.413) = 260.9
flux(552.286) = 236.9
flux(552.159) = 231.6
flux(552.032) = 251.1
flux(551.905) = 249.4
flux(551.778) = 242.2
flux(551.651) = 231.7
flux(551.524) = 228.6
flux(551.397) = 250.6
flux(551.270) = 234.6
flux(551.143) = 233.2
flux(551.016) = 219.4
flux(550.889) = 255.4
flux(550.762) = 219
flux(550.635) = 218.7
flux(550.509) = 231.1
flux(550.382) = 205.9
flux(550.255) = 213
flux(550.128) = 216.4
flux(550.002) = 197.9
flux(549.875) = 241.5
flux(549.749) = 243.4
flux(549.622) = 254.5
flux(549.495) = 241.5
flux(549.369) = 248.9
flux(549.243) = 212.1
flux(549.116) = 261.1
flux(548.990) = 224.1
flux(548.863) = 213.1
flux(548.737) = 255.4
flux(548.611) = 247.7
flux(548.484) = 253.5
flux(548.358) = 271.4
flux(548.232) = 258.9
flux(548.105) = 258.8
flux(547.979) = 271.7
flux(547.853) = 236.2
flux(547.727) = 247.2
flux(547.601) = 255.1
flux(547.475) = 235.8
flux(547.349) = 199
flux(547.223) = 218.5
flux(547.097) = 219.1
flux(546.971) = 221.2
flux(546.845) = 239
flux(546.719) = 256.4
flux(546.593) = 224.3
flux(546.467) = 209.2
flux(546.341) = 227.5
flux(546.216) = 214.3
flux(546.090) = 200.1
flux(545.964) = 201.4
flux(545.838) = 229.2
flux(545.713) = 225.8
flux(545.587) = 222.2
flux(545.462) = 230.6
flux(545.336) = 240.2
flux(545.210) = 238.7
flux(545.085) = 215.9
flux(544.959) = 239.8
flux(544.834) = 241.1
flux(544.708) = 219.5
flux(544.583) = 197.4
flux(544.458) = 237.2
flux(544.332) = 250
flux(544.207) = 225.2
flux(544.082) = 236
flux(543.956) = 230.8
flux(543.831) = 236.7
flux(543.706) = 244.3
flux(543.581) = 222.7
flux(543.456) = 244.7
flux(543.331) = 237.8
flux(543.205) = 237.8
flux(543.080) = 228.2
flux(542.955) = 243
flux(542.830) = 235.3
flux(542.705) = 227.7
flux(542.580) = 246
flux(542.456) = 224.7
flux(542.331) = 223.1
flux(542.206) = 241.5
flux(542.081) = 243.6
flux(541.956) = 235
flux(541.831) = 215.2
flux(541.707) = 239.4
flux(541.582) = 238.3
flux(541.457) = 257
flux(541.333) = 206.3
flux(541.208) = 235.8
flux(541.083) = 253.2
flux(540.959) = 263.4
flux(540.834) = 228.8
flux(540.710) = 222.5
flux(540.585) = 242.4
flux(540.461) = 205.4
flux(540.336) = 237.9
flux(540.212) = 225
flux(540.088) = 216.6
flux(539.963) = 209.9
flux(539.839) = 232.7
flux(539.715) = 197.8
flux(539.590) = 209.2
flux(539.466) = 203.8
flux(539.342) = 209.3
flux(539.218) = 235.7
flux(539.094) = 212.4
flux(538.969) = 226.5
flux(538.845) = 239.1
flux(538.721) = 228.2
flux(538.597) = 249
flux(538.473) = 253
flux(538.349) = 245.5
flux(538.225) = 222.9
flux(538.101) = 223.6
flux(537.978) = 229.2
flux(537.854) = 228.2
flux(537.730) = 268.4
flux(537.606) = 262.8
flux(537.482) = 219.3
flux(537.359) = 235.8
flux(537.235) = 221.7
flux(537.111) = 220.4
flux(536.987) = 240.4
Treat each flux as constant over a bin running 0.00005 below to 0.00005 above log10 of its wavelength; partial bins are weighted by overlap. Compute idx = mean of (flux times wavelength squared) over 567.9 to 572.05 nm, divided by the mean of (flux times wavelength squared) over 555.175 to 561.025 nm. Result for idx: 1.09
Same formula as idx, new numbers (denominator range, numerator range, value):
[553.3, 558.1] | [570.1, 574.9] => 1.11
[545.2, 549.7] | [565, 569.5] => 1.10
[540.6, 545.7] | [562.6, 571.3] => 1.13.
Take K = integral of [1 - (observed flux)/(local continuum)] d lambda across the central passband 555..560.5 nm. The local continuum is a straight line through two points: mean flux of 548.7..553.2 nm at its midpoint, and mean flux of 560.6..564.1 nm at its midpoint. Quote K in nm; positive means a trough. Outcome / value 0.18 nm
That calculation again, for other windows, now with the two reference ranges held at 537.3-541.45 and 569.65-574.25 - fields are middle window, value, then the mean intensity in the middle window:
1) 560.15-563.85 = 0.031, 239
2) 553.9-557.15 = 0.044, 235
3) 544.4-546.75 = 0.088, 224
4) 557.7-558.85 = -0.013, 242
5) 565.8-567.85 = 0.030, 240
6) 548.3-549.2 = -0.043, 246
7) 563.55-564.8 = -0.013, 245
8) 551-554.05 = 0.008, 236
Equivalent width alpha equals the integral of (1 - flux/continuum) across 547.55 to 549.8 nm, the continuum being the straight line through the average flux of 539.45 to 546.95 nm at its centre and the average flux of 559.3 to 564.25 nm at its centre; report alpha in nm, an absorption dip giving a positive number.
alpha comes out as -0.15 nm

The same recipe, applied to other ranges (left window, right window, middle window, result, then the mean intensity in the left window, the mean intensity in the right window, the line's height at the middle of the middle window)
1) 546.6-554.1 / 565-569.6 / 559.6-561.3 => 0.03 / 236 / 241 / 239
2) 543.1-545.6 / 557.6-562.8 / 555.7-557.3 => 0.03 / 233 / 234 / 234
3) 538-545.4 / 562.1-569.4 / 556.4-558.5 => 0.02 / 231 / 242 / 238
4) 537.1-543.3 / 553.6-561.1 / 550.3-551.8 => 0.01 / 231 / 233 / 233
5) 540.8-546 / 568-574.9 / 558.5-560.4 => 0.13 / 233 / 245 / 240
